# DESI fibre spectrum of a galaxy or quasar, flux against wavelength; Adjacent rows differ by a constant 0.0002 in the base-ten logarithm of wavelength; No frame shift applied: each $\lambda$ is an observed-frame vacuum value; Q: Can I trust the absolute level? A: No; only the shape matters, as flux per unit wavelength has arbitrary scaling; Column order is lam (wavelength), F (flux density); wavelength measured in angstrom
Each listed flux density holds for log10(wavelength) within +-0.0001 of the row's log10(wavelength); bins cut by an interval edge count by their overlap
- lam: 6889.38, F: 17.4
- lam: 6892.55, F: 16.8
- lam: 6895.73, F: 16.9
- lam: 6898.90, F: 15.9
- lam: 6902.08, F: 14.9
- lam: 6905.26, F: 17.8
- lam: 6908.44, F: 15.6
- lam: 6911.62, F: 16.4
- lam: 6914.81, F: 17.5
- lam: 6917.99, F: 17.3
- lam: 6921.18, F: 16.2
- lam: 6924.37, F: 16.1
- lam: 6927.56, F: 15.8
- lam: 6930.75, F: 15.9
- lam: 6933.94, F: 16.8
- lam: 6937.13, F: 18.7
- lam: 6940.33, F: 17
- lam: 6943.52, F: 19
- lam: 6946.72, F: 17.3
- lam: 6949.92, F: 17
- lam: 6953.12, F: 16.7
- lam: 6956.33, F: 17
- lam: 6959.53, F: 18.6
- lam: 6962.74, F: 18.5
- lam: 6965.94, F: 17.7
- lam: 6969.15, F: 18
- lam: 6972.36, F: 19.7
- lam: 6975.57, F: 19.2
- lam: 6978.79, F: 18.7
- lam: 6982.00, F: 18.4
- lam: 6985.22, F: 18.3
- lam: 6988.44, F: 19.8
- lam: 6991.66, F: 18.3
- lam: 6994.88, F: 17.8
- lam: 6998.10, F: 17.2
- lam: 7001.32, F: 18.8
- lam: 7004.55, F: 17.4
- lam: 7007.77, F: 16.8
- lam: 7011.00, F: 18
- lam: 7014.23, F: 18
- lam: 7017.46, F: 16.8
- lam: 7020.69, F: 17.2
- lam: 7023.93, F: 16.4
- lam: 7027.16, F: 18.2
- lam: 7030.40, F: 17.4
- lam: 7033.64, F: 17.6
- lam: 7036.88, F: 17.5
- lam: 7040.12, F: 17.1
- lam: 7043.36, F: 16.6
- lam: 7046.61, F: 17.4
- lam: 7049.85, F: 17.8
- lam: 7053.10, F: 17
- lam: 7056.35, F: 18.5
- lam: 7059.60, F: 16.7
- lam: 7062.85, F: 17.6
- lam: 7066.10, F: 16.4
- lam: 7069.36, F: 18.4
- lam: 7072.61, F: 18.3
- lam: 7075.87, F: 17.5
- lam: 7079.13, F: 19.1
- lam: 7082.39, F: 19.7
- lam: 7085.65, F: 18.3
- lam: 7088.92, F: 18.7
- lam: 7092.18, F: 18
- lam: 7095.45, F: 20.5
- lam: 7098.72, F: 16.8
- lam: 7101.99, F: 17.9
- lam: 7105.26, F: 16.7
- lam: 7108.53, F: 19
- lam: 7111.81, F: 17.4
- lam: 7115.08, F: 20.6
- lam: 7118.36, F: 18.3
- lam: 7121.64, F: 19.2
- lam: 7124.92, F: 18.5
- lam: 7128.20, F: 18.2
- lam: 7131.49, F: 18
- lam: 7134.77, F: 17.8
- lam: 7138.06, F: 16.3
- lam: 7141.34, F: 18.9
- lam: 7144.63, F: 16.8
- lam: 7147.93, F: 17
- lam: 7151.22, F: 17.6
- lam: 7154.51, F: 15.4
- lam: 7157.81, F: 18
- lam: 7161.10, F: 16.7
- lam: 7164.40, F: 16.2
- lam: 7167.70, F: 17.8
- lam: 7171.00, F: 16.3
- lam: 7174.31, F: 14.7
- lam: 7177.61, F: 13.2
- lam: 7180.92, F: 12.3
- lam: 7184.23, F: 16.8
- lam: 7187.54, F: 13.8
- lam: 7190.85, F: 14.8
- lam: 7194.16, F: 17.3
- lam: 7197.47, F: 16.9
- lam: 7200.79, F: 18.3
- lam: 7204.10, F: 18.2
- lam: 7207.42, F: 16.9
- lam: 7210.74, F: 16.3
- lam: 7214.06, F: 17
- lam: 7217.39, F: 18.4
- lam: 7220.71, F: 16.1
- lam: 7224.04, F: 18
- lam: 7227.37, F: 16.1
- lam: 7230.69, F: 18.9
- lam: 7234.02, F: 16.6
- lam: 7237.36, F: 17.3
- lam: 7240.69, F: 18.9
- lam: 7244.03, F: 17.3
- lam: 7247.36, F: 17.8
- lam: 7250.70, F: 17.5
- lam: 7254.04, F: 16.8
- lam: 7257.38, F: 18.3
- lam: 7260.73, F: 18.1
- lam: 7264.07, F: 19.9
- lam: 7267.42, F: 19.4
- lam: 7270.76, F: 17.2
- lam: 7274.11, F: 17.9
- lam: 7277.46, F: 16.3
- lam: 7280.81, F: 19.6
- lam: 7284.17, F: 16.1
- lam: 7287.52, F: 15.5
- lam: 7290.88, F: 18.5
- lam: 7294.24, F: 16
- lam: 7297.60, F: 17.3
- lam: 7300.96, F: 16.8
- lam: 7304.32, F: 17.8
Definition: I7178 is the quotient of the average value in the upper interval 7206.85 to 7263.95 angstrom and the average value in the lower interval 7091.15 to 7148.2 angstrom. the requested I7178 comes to 0.97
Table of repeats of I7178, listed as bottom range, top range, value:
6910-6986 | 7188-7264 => 0.99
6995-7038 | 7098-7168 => 1.01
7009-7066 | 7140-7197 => 0.93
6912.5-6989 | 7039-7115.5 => 1.02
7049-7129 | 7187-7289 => 0.95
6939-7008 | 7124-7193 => 0.91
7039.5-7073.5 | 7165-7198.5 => 0.88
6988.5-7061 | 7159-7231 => 0.93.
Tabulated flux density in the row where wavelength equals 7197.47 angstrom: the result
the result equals 16.9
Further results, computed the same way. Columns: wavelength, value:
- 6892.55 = 16.8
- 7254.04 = 16.8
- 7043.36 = 16.6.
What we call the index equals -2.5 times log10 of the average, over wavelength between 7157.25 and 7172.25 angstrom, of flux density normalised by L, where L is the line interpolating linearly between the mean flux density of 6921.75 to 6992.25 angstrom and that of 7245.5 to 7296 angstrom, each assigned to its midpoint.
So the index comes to 0.05 mag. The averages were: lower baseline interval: 17.8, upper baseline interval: 17.7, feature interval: 17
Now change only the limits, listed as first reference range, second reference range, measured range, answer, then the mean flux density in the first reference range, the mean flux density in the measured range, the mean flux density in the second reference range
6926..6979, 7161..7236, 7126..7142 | -0.07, 17.7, 17.8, 16.4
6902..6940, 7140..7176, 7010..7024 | -0.04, 16.7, 17.3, 16.8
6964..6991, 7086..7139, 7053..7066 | 0.06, 18.7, 17.4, 18.3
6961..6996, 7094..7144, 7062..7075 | 0.04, 18.6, 17.7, 18.2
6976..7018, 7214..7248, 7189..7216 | 0.04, 18.1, 17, 17.5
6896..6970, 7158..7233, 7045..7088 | -0.07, 17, 17.9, 16.4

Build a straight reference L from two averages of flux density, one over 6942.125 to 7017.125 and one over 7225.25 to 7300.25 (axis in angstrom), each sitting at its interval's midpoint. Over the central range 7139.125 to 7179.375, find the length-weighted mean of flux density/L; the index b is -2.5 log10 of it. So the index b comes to 0.08 mag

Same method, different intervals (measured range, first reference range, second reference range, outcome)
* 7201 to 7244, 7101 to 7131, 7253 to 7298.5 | 0.03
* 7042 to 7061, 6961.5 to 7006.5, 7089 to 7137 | 0.06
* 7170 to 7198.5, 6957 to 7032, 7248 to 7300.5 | 0.18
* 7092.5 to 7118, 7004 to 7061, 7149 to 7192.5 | -0.12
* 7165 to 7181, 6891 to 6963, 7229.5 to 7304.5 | 0.15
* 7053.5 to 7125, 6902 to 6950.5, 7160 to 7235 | -0.10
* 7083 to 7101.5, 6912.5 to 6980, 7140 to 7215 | -0.10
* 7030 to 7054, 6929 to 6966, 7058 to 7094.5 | 0.04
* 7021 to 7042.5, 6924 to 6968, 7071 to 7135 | 0.04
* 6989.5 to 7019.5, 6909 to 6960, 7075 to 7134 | -0.01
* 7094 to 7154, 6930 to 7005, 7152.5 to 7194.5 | -0.12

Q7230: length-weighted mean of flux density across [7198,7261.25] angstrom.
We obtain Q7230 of 17.5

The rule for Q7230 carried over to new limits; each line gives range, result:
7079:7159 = 18.1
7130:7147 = 17.5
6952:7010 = 18.2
